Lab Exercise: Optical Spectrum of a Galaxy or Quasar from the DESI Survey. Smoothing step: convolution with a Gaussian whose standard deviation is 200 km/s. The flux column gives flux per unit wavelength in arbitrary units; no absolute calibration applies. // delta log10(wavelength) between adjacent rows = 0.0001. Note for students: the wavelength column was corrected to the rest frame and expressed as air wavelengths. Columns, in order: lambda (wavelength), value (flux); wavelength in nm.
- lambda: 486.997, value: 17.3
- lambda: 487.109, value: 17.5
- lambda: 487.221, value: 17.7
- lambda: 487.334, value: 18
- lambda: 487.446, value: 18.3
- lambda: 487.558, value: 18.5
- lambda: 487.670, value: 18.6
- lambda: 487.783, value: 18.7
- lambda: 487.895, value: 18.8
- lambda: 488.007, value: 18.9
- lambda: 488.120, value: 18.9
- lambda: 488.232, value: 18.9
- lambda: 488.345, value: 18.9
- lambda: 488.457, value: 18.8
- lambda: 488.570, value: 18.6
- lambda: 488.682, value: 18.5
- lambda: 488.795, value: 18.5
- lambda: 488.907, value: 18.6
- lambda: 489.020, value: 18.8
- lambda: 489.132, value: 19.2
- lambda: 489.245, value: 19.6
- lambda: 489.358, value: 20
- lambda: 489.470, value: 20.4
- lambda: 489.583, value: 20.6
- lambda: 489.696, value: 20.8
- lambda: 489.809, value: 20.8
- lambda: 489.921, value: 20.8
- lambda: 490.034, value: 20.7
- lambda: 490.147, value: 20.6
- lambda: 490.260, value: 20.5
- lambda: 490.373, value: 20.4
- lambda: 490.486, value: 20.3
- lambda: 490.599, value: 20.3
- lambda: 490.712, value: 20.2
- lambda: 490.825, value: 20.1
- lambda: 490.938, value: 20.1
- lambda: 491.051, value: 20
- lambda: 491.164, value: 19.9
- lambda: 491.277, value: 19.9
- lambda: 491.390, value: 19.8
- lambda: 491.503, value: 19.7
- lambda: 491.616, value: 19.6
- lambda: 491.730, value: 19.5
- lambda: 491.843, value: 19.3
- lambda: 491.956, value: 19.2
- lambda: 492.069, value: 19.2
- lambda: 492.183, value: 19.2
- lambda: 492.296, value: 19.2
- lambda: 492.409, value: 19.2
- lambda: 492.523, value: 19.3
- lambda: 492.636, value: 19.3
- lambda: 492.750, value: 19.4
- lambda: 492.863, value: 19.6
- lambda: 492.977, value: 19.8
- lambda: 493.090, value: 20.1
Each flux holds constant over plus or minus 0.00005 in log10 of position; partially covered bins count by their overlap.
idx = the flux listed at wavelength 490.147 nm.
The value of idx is 20.6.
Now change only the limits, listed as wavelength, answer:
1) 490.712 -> 20.2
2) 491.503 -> 19.7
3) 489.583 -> 20.6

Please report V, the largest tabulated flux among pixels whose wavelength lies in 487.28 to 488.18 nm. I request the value 18.9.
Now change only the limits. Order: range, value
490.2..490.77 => 20.5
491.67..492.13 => 19.5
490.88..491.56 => 20.1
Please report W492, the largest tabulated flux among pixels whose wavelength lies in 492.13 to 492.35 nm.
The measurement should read 19.2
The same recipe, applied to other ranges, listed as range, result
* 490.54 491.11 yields 20.3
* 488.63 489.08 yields 18.8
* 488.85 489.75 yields 20.8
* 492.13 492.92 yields 19.6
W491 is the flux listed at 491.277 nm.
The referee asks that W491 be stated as 19.9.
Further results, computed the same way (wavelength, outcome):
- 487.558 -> 18.5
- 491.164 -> 19.9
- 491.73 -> 19.5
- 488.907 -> 18.6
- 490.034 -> 20.7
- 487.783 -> 18.7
